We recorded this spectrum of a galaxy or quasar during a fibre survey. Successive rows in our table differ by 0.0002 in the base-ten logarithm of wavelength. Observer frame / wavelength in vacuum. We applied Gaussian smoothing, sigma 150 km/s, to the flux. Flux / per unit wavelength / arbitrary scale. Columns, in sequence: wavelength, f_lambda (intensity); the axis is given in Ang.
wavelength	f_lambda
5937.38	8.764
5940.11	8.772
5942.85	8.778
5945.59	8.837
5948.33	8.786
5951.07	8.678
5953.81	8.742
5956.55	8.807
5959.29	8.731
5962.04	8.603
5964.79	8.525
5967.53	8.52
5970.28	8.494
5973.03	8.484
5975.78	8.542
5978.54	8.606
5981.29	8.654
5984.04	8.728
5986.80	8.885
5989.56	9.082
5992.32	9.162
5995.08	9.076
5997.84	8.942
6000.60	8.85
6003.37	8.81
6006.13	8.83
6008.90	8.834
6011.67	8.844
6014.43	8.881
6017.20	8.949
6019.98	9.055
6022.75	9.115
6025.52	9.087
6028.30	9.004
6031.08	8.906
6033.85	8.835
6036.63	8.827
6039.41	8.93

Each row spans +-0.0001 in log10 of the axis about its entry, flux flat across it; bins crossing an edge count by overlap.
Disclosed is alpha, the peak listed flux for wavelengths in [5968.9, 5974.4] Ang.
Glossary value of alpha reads 8.494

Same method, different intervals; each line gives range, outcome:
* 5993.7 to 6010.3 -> 9.076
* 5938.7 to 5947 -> 8.837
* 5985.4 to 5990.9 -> 9.082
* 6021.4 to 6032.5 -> 9.115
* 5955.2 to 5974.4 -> 8.807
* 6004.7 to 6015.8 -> 8.881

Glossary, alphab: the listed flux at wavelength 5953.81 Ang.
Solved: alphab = 8.742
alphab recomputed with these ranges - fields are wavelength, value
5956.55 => 8.807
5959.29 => 8.731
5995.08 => 9.076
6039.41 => 8.93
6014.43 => 8.881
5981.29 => 8.654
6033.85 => 8.835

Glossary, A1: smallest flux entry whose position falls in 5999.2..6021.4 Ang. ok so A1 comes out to 8.81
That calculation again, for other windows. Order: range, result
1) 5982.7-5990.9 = 8.728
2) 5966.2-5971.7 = 8.494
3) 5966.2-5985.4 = 8.484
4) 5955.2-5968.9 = 8.52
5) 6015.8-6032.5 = 8.906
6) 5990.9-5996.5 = 9.076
